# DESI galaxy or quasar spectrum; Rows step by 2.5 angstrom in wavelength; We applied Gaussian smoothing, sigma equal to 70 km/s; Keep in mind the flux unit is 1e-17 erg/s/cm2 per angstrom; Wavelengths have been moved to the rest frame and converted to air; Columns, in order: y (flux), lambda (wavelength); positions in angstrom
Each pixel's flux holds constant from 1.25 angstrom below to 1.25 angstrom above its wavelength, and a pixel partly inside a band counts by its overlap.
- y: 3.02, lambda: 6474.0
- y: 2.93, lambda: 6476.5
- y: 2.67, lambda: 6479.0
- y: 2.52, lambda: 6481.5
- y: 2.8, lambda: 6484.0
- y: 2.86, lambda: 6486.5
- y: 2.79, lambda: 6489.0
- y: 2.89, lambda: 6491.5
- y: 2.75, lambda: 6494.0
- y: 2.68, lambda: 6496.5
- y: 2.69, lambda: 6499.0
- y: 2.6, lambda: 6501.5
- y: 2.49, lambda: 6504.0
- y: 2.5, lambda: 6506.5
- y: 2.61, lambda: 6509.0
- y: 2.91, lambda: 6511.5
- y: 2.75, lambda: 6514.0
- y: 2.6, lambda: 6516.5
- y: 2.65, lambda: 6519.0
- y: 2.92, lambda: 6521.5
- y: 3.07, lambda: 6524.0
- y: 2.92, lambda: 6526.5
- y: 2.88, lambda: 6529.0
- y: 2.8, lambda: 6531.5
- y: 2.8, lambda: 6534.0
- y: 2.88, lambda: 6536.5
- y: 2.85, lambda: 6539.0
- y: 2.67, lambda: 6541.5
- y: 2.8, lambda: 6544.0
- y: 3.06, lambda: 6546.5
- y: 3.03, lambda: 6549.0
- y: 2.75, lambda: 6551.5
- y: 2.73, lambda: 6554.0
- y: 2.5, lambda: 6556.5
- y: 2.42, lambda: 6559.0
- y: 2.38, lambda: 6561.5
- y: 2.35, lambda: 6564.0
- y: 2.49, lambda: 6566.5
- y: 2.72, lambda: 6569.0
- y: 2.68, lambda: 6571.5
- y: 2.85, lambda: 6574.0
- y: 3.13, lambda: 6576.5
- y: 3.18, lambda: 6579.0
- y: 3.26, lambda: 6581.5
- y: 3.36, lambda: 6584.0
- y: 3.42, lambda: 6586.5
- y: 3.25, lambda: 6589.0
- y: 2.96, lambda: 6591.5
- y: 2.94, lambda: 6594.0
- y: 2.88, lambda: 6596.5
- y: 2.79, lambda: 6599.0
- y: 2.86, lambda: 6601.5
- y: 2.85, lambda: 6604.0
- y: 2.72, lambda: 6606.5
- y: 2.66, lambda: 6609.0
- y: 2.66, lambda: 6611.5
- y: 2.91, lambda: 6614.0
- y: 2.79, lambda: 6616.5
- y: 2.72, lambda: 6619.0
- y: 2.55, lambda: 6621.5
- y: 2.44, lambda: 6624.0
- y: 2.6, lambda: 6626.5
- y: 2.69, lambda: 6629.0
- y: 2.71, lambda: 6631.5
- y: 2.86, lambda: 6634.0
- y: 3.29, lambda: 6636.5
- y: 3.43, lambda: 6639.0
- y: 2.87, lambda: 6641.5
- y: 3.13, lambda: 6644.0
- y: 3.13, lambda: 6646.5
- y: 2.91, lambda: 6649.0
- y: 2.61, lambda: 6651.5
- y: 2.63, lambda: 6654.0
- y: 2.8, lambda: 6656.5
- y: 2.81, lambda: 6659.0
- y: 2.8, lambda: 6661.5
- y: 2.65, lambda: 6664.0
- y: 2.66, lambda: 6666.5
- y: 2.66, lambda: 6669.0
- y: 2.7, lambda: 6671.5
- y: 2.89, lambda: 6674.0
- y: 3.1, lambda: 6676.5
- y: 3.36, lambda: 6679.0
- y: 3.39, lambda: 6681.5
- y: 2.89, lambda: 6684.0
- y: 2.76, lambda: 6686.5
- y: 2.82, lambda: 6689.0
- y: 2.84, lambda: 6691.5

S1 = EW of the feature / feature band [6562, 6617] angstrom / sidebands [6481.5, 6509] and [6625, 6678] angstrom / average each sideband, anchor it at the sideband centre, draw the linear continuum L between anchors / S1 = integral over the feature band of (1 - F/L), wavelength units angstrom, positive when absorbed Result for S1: -1.98 angstrom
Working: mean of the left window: 2.69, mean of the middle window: 2.89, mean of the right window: 2.85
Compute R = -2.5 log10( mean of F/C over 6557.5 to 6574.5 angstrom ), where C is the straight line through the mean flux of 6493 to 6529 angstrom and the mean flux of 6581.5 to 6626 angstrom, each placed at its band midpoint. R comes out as 0.11 mag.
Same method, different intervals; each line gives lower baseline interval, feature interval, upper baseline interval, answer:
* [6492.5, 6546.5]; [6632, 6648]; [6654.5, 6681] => -0.10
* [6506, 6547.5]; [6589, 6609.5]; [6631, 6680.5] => 0.00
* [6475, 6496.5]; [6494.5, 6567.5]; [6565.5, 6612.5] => 0.05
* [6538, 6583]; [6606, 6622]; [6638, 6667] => 0.04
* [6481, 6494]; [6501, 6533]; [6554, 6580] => 0.00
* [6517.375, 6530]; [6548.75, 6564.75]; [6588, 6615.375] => 0.12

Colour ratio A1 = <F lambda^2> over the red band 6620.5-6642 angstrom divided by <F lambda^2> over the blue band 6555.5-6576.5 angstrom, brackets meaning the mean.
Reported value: 1.12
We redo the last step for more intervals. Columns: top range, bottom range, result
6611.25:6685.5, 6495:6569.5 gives 1.09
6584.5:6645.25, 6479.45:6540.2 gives 1.08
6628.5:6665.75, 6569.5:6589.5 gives 0.94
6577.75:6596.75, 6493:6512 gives 1.23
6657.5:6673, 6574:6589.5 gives 0.86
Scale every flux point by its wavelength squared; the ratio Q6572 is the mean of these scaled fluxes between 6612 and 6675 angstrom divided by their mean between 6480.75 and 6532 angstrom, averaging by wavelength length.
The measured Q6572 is 1.1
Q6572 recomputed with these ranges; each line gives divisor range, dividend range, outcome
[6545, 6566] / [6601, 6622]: 1.06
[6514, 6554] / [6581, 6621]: 1.05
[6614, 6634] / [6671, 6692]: 1.14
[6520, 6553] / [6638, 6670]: 1.03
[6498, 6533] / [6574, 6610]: 1.12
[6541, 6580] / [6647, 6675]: 1.04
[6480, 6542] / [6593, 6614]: 1.04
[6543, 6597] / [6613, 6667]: 1.00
